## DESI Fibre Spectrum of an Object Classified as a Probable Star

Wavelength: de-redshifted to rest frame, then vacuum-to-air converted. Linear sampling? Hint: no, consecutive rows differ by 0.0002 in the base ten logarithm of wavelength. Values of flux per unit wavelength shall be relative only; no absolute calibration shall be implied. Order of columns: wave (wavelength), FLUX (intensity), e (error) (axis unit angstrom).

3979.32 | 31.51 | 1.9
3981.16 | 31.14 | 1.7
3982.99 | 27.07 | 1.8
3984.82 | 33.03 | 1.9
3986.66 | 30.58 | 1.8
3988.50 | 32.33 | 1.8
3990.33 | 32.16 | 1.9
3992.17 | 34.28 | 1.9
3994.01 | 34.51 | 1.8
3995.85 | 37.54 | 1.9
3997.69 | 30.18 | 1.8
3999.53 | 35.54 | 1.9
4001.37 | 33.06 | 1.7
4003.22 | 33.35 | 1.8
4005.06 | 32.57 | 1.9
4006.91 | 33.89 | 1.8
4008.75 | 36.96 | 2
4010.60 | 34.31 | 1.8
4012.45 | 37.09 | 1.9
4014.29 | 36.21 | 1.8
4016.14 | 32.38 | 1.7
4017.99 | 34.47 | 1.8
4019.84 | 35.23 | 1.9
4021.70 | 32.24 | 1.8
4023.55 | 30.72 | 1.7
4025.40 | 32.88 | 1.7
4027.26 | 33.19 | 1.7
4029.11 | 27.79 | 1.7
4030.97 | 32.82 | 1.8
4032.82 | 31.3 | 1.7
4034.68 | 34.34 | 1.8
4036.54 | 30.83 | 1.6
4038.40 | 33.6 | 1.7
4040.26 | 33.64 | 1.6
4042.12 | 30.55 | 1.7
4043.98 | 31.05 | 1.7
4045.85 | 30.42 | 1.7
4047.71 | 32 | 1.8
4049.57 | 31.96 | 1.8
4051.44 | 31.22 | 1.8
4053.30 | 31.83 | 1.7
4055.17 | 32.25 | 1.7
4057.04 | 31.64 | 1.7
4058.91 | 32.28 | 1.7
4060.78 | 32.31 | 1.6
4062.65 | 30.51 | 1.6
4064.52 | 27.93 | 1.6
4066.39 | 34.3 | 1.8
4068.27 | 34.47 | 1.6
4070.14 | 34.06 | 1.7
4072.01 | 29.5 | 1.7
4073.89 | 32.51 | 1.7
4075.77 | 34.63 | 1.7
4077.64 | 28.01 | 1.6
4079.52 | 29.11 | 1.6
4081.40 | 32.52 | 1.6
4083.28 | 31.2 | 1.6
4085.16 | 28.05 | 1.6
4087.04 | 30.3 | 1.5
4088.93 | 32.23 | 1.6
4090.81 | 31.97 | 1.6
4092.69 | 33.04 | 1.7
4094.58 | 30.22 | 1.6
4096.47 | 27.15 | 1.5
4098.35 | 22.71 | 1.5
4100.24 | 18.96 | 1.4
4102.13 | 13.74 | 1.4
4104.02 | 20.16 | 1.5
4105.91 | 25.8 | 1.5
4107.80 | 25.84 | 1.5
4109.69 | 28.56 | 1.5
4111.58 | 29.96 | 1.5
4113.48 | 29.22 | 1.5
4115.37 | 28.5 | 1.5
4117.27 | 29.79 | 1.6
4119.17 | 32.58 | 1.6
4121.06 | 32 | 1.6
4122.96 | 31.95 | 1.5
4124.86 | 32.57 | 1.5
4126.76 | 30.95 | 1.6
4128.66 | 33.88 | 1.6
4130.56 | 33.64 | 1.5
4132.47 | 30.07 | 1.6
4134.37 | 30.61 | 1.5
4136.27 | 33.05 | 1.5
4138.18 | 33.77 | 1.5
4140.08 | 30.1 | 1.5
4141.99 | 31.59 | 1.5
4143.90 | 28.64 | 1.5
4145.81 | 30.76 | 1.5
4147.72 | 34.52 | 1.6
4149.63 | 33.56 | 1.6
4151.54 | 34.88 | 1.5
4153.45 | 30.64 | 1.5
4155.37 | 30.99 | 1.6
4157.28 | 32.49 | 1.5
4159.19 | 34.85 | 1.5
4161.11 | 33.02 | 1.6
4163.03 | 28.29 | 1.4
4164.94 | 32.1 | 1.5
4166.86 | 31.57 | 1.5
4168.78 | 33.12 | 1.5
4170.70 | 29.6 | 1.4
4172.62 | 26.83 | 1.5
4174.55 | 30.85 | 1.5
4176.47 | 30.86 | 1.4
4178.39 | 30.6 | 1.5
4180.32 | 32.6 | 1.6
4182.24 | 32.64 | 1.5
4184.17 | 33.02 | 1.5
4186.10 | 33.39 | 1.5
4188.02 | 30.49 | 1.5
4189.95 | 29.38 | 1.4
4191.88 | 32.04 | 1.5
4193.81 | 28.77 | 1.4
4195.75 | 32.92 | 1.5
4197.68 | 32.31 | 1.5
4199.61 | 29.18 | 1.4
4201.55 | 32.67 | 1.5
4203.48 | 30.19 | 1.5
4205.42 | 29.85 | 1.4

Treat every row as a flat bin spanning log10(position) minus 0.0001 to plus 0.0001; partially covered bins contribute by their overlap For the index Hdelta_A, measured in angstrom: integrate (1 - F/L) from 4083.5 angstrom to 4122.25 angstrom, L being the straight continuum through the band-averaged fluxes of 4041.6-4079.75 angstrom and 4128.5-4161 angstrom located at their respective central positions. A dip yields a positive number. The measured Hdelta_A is 5.2 angstrom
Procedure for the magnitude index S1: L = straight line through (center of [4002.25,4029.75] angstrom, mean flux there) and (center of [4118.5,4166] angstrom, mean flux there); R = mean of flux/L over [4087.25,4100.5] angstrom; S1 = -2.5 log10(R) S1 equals 0.14 mag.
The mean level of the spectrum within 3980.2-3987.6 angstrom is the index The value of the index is 30.4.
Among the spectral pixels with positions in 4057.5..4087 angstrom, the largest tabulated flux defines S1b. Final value 34.63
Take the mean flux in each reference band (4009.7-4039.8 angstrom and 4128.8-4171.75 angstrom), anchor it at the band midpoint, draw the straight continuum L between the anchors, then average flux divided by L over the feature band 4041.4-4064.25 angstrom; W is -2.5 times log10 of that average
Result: 0.05 mag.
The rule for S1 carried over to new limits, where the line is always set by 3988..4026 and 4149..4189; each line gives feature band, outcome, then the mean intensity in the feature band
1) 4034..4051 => 0.05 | 32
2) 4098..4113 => 0.36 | 23.4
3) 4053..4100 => 0.07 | 30.8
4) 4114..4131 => 0.02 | 31.7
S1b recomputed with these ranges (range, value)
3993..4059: 37.54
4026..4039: 34.34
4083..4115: 33.04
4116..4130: 33.88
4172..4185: 33.02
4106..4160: 34.88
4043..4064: 32.31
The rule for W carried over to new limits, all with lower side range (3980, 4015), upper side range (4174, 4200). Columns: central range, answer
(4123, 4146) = 0.011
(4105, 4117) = 0.149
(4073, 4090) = 0.054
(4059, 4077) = 0.017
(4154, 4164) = -0.005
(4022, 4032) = 0.053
